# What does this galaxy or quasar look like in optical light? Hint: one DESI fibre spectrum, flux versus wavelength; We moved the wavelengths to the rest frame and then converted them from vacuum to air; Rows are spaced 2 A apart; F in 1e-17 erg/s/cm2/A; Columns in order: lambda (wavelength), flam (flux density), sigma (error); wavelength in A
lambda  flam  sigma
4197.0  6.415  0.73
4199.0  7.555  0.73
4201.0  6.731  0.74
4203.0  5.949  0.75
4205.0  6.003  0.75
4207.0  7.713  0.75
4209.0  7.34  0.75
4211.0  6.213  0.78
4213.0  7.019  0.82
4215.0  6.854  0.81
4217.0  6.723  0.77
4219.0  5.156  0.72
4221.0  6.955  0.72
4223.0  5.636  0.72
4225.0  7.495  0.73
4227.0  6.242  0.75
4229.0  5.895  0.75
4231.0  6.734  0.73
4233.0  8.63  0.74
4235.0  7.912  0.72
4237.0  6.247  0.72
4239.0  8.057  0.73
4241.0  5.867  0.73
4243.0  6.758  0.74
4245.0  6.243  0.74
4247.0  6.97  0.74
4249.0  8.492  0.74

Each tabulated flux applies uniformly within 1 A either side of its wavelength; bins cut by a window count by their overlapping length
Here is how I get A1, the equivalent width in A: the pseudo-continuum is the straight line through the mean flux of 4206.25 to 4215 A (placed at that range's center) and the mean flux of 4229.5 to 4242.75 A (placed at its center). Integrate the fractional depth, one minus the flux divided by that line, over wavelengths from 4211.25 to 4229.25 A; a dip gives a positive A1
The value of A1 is 1.59 A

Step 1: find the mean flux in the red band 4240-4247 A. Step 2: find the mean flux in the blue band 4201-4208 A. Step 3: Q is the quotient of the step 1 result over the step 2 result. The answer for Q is 1.0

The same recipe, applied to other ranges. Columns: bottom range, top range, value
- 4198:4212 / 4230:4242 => 1.07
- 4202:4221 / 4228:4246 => 1.05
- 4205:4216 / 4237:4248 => 0.97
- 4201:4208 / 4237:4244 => 1.03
